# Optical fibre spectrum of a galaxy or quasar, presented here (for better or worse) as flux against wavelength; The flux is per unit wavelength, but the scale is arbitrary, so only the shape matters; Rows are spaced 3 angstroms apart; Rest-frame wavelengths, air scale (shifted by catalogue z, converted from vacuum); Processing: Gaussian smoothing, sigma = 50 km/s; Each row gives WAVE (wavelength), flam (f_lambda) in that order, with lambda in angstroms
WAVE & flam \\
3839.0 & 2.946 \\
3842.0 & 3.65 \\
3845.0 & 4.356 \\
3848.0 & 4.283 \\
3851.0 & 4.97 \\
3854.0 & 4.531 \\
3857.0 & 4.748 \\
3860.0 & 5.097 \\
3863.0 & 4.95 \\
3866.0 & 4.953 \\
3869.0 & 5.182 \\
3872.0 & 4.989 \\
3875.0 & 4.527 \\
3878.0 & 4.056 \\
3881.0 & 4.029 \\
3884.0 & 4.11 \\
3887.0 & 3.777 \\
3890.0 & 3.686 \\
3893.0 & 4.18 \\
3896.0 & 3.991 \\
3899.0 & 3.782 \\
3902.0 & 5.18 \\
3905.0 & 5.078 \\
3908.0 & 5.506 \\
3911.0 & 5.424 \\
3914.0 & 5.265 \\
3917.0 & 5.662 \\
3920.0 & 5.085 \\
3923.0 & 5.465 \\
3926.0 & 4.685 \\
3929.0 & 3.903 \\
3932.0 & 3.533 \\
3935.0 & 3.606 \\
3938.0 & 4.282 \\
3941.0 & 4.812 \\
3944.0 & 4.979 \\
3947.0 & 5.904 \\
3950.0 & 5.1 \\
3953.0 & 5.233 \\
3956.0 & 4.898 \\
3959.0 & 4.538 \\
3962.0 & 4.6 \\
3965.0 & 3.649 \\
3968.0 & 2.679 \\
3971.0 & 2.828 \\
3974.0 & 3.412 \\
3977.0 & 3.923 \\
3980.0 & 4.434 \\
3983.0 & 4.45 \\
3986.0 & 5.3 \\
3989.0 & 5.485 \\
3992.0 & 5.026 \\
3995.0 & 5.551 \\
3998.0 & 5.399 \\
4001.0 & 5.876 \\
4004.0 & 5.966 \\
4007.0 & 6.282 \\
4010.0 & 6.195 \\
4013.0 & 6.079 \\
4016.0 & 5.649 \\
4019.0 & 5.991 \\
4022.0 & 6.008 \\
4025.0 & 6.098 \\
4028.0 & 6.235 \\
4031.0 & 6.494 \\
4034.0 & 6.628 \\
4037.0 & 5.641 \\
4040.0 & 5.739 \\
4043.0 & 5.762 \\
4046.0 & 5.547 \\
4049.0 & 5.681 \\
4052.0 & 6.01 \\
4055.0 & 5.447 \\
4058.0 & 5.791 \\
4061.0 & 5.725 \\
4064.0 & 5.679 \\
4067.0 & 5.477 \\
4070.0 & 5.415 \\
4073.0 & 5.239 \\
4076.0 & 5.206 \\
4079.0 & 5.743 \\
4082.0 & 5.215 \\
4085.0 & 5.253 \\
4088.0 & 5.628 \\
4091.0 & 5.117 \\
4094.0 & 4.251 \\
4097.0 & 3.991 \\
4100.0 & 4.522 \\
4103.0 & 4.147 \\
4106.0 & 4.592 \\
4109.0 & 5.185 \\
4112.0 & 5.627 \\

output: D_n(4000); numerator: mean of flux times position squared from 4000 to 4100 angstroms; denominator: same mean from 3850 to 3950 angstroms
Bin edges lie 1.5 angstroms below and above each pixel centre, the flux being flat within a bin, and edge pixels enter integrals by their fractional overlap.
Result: 1.30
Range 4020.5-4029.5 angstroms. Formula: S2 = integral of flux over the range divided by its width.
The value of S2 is 6.11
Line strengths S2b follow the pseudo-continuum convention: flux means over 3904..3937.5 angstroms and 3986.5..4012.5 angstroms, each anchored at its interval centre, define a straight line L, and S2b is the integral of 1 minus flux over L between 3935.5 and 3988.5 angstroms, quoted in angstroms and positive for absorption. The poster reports 8.6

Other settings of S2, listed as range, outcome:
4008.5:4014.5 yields 6.14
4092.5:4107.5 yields 4.3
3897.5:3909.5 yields 4.89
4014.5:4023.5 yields 5.88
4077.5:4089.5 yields 5.46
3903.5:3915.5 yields 5.32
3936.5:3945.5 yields 4.69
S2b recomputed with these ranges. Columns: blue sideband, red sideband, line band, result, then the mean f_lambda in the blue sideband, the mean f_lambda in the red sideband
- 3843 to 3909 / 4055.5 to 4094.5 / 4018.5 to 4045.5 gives -4.4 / 4.53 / 5.4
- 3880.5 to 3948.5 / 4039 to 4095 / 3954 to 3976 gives 4.8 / 4.61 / 5.48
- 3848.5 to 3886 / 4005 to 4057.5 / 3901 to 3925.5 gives -1.4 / 4.66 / 5.97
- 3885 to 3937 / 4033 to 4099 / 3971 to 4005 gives 0.9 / 4.57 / 5.45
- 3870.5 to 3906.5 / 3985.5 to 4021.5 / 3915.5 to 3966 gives 2.3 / 4.28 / 5.75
